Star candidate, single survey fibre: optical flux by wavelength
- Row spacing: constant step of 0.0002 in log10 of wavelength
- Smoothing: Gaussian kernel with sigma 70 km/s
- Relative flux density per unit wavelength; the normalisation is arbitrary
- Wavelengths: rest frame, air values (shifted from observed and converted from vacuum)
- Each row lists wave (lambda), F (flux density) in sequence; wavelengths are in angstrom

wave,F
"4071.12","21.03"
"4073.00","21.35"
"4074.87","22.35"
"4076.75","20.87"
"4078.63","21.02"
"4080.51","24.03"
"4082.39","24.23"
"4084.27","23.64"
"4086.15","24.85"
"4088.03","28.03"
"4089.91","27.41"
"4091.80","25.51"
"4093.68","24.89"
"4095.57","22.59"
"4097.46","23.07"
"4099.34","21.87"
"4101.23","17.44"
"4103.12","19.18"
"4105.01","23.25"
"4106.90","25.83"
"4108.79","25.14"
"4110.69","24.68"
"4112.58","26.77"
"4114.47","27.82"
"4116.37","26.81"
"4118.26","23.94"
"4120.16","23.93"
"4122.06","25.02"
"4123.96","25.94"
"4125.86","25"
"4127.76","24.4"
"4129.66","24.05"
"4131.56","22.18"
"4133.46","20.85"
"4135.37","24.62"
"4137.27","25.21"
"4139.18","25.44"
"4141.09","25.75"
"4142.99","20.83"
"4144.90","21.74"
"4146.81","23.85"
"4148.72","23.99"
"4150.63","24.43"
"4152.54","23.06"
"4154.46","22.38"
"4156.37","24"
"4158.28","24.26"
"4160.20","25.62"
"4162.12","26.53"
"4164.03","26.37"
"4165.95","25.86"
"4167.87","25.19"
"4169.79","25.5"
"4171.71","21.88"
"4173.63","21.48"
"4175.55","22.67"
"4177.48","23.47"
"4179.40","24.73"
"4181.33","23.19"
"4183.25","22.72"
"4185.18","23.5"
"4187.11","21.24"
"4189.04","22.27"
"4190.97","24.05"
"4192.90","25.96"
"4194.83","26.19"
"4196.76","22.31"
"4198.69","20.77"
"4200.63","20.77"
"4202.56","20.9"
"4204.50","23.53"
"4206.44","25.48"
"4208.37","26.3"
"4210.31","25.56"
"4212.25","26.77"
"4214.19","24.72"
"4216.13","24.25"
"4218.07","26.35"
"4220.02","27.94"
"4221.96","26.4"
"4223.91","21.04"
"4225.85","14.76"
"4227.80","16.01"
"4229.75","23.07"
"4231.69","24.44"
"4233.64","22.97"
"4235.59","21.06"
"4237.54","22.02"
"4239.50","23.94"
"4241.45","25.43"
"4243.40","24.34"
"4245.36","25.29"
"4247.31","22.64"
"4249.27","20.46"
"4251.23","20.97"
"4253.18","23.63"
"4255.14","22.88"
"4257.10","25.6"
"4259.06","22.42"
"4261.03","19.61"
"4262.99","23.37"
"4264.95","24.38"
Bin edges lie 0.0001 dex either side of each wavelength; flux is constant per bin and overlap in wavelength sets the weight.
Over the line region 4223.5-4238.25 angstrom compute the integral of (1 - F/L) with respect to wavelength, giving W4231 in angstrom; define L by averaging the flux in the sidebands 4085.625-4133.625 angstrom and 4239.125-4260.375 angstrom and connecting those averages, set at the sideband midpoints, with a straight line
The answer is 1.8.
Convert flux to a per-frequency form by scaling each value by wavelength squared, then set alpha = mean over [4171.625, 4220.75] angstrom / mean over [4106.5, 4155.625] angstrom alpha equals 1.01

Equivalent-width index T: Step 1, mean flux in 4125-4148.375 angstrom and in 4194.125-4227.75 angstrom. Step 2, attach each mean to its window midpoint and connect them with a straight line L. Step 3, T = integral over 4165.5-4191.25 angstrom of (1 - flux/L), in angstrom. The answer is 0.3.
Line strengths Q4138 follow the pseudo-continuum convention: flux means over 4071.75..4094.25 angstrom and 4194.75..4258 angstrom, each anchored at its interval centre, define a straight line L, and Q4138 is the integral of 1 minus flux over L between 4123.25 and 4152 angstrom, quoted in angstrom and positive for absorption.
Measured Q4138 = -0.2 angstrom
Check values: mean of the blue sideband 24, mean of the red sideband 23.3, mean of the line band 23.9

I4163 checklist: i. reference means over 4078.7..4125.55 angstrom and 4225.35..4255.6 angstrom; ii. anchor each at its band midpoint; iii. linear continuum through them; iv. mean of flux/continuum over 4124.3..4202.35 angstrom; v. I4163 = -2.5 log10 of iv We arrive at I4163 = -0.013 mag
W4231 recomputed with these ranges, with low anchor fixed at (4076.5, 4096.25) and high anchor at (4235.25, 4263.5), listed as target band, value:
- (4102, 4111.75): 0.28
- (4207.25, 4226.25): -1.20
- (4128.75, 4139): 0.19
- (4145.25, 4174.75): -0.60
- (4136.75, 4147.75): 0.08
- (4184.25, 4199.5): 0.10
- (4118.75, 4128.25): -0.30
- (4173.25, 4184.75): 0.21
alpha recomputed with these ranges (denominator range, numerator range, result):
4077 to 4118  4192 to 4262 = 1.02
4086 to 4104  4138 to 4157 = 1.03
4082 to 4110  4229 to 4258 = 1.05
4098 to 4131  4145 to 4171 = 1.04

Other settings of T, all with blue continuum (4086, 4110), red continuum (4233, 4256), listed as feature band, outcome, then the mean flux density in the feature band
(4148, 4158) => -0.1 angstrom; 23.6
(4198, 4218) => -0.8 angstrom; 24.1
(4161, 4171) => -1.0 angstrom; 25.8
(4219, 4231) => 0.8 angstrom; 21.6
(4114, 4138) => -0.9 angstrom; 24.5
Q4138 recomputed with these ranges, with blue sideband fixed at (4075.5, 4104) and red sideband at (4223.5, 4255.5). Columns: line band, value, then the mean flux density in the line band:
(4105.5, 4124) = -2.0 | 25.5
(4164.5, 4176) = -0.7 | 23.9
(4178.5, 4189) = -0.2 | 23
